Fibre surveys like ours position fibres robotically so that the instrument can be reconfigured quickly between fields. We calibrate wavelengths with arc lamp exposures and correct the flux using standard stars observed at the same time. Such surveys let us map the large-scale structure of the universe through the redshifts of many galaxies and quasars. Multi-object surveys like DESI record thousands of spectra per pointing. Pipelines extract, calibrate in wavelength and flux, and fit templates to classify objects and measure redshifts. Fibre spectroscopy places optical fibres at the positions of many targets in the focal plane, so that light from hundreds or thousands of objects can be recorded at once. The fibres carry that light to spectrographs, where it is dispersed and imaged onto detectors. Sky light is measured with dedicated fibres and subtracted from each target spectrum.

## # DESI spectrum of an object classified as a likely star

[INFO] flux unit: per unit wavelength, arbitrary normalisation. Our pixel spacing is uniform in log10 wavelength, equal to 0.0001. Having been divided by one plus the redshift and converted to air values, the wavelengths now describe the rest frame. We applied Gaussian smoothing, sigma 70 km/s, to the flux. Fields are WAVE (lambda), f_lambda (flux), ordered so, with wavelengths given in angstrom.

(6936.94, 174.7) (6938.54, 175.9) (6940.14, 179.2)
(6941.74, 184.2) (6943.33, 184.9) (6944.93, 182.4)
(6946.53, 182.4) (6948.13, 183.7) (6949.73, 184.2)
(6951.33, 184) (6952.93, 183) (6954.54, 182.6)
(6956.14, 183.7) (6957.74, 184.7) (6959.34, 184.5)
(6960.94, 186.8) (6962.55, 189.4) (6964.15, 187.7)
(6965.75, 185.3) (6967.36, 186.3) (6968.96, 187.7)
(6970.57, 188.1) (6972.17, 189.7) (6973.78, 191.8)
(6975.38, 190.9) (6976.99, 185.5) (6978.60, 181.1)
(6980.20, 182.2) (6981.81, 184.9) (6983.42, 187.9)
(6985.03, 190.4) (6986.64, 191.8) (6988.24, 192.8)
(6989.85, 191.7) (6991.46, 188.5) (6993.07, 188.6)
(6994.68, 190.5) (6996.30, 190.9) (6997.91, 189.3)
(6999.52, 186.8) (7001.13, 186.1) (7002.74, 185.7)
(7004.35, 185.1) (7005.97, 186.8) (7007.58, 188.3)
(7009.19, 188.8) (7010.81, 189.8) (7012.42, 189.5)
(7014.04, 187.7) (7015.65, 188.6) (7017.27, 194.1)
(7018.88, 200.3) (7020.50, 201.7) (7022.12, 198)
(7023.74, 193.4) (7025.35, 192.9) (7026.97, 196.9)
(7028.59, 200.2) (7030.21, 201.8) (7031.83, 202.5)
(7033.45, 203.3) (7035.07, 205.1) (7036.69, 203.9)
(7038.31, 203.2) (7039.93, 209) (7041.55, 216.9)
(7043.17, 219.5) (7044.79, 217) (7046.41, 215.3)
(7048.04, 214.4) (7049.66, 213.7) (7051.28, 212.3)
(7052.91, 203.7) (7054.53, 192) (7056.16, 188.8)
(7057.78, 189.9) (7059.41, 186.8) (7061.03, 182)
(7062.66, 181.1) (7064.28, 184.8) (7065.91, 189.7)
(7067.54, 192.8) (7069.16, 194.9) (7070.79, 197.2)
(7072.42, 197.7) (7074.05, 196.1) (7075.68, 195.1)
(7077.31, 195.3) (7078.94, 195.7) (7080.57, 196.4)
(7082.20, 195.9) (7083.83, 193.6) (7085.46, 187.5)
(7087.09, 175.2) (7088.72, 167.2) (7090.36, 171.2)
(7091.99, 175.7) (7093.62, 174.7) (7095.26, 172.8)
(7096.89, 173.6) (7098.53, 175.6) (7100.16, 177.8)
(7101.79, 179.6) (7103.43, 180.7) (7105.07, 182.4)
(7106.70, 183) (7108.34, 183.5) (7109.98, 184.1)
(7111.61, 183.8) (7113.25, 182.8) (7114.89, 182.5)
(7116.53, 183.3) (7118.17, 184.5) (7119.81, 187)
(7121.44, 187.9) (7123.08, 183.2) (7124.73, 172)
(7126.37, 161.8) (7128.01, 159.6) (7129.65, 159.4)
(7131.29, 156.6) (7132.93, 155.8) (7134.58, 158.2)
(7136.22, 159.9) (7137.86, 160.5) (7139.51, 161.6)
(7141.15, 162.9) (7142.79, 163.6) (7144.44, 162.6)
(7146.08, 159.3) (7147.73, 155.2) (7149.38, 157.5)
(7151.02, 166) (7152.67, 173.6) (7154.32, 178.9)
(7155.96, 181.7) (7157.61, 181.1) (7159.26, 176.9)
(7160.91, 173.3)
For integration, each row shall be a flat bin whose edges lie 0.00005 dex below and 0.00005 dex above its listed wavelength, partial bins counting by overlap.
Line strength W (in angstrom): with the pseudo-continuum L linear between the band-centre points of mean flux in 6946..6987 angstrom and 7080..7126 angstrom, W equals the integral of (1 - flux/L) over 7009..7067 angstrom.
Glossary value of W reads -4.9 angstrom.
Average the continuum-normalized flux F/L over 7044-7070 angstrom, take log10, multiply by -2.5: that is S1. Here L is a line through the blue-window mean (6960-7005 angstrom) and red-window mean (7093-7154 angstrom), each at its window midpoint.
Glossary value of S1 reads -0.104 mag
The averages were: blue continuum 188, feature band 197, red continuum 172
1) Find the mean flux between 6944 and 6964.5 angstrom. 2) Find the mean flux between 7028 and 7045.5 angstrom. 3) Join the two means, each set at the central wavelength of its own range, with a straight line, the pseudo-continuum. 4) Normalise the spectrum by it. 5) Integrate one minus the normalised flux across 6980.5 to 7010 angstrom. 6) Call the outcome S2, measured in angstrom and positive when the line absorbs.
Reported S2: 1.1 angstrom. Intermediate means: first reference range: 184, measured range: 188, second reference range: 208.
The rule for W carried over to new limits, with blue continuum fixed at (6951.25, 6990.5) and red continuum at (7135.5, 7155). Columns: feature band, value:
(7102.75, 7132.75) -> -1.8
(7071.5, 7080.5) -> -1.2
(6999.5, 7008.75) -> -0.2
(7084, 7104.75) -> -0.8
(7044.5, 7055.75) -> -2.1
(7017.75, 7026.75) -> -0.9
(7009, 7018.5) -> -0.5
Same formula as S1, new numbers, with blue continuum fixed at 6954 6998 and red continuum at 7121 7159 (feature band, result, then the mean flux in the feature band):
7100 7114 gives -0.07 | 182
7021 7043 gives -0.13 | 203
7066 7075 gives -0.12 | 195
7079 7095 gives -0.06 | 182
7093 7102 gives -0.02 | 175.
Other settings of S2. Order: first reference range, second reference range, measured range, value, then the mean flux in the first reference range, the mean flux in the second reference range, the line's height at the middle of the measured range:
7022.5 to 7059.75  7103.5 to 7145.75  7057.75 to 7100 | 0.8 angstrom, 204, 172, 189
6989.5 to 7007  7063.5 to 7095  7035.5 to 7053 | -2.2 angstrom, 188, 188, 188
